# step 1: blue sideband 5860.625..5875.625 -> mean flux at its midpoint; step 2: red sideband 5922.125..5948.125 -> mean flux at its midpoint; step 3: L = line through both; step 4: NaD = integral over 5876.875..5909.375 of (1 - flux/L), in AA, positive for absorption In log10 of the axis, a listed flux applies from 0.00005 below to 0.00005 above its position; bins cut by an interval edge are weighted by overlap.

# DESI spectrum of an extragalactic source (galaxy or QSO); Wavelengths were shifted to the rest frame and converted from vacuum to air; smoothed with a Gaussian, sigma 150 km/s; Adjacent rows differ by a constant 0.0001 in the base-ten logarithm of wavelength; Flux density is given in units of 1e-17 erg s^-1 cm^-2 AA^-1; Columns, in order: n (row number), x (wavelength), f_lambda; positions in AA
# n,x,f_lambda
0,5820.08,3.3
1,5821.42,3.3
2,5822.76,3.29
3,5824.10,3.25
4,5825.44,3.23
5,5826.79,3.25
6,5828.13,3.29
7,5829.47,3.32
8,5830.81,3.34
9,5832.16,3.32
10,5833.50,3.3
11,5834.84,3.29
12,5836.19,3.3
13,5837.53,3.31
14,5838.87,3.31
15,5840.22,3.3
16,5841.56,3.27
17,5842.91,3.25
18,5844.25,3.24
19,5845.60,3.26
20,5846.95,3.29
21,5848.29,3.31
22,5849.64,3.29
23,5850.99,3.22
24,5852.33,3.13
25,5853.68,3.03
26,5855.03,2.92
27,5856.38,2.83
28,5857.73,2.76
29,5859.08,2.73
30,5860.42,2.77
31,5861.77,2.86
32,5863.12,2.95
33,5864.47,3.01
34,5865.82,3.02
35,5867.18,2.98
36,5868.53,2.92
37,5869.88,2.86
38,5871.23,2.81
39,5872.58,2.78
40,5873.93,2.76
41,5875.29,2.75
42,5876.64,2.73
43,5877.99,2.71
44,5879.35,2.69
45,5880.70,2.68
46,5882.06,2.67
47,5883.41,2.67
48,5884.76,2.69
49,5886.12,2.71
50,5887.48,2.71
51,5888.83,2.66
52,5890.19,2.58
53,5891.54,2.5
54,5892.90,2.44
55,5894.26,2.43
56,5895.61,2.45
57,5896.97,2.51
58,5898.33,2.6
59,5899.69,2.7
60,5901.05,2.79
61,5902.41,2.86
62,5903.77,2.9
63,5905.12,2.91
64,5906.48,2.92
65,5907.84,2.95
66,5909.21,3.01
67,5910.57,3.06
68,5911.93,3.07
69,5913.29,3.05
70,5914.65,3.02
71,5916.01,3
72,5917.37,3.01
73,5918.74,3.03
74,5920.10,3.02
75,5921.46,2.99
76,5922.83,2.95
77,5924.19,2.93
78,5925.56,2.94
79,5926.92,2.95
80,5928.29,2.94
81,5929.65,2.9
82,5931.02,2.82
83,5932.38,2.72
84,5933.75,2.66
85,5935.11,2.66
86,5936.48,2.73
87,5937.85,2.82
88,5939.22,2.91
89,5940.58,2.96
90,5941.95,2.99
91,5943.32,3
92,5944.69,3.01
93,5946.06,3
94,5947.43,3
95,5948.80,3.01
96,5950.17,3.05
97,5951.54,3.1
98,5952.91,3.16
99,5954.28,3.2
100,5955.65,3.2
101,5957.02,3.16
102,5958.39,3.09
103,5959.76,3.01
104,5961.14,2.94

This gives 2.1 AA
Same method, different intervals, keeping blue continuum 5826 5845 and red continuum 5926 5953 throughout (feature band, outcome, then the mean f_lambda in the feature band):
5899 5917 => 0.51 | 2.94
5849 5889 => 4.11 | 2.85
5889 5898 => 1.70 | 2.5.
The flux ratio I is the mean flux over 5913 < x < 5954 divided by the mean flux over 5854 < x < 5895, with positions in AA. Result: 1.07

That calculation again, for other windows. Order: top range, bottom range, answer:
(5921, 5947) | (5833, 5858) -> 0.90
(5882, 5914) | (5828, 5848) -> 0.83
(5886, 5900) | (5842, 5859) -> 0.82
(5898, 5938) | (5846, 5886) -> 1.00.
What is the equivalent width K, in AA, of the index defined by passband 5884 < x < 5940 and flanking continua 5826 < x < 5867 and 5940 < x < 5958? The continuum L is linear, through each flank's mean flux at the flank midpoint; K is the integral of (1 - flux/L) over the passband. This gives 5.0 AA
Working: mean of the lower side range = 3.15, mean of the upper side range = 3.07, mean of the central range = 2.82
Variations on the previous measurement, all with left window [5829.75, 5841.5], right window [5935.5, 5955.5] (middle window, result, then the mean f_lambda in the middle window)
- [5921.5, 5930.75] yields 0.4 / 2.93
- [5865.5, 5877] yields 1.3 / 2.84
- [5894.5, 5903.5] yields 1.4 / 2.65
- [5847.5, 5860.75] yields 1.0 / 3.01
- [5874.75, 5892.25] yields 2.8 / 2.67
